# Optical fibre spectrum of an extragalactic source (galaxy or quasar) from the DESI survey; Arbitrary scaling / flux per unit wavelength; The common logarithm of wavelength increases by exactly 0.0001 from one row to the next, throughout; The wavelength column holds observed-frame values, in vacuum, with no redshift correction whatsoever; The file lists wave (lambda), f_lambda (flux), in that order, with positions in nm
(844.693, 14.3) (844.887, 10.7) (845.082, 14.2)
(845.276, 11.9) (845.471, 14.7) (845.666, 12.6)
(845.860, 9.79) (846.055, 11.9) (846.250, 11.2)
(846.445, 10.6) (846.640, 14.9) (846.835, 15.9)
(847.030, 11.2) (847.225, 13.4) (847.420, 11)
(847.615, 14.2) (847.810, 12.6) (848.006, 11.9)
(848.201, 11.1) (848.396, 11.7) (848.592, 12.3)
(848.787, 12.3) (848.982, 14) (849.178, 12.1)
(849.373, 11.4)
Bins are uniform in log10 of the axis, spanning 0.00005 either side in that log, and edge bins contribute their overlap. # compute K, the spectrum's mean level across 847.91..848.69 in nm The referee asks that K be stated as 11.8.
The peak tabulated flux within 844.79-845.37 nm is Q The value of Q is 14.2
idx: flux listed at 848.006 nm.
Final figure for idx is 11.9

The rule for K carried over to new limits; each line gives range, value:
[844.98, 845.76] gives 13.3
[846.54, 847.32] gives 13.8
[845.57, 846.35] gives 11.4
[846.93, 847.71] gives 12.5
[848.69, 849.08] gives 13.2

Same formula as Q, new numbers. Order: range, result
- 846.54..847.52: 15.9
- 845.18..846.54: 14.7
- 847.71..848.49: 12.6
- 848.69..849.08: 14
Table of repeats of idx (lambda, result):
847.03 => 11.2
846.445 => 10.6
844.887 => 10.7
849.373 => 11.4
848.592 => 12.3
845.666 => 12.6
